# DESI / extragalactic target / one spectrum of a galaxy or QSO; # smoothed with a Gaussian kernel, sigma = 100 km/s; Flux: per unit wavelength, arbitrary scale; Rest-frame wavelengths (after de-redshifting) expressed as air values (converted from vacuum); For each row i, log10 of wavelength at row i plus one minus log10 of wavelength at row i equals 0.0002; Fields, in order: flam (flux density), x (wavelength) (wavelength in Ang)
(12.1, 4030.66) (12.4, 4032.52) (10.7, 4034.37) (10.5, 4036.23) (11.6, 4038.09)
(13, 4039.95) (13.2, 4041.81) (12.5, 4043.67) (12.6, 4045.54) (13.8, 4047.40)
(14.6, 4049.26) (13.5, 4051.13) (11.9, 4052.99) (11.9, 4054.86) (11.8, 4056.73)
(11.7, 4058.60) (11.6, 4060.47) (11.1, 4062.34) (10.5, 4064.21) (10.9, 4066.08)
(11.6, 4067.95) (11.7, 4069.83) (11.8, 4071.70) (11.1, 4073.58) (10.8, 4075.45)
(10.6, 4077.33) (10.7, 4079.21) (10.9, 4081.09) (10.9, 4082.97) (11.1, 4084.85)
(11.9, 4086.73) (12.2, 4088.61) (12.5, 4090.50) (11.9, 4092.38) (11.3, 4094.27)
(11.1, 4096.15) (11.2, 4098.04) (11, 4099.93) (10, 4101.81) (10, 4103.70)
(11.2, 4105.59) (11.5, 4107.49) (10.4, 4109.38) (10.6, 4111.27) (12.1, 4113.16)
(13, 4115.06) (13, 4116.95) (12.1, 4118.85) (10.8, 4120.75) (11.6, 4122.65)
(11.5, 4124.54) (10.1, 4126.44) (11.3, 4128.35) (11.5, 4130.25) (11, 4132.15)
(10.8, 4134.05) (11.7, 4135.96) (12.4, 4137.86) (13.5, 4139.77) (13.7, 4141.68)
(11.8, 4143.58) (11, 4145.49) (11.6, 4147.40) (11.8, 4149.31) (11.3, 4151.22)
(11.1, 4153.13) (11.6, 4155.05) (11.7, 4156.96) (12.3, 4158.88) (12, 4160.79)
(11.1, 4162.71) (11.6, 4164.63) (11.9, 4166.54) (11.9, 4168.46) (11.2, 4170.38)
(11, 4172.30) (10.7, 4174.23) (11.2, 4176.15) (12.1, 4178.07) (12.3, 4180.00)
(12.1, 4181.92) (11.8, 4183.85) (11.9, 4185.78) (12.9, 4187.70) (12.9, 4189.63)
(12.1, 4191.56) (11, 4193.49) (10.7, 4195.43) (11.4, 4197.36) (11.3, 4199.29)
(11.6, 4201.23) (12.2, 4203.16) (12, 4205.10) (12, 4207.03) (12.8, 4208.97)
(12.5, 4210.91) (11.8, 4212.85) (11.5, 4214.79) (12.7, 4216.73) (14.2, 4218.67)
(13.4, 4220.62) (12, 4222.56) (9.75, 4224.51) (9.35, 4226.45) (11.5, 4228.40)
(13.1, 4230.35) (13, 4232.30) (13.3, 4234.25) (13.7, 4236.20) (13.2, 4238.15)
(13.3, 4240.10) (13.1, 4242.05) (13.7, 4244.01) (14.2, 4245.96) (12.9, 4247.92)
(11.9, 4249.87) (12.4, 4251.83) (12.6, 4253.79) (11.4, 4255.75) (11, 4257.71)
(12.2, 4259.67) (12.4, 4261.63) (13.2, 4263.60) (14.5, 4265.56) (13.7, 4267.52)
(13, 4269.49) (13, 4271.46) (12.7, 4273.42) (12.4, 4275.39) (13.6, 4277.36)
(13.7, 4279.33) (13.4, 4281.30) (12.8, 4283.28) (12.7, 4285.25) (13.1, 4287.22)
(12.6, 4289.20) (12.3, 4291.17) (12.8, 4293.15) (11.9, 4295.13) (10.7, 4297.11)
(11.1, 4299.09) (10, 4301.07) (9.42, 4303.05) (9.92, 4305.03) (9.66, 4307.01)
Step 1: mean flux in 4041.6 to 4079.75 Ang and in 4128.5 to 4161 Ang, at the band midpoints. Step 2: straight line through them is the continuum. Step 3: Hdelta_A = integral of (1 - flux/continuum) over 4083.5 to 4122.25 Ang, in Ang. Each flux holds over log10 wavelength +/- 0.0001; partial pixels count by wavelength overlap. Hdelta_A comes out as 1.31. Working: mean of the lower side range 11.9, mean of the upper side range 11.8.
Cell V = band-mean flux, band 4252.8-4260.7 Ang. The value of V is 11.8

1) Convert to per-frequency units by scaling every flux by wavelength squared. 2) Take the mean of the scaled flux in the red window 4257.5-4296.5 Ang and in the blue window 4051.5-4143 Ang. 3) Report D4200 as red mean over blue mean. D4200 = 1.22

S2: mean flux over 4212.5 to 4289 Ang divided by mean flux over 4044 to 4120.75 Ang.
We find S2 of 1.10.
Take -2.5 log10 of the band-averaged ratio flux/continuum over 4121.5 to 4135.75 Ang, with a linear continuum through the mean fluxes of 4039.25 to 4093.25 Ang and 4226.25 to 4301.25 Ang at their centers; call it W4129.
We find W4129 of 0.09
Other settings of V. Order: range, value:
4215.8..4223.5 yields 13.1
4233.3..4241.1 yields 13.4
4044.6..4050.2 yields 13.7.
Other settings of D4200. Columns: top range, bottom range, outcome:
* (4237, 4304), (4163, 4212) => 1.11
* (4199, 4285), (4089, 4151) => 1.16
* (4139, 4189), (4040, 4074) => 1.03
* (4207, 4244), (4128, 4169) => 1.10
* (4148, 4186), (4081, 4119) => 1.05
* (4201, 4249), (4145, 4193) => 1.10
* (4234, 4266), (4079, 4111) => 1.24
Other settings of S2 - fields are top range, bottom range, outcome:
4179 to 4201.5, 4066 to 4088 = 1.06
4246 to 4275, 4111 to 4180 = 1.09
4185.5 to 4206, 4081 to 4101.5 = 1.03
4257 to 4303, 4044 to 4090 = 1.07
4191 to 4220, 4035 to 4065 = 0.98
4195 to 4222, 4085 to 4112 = 1.09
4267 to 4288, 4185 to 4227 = 1.10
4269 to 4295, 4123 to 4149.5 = 1.10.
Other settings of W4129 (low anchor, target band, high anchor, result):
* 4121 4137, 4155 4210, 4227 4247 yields 0.03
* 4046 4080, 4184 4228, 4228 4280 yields 0.06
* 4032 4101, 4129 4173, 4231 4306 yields 0.03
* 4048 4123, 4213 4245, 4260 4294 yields 0.01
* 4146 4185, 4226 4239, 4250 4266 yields -0.04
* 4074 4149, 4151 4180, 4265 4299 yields 0.03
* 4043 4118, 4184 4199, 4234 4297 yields 0.05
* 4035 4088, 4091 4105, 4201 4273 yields 0.09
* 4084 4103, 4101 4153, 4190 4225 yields 0.00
